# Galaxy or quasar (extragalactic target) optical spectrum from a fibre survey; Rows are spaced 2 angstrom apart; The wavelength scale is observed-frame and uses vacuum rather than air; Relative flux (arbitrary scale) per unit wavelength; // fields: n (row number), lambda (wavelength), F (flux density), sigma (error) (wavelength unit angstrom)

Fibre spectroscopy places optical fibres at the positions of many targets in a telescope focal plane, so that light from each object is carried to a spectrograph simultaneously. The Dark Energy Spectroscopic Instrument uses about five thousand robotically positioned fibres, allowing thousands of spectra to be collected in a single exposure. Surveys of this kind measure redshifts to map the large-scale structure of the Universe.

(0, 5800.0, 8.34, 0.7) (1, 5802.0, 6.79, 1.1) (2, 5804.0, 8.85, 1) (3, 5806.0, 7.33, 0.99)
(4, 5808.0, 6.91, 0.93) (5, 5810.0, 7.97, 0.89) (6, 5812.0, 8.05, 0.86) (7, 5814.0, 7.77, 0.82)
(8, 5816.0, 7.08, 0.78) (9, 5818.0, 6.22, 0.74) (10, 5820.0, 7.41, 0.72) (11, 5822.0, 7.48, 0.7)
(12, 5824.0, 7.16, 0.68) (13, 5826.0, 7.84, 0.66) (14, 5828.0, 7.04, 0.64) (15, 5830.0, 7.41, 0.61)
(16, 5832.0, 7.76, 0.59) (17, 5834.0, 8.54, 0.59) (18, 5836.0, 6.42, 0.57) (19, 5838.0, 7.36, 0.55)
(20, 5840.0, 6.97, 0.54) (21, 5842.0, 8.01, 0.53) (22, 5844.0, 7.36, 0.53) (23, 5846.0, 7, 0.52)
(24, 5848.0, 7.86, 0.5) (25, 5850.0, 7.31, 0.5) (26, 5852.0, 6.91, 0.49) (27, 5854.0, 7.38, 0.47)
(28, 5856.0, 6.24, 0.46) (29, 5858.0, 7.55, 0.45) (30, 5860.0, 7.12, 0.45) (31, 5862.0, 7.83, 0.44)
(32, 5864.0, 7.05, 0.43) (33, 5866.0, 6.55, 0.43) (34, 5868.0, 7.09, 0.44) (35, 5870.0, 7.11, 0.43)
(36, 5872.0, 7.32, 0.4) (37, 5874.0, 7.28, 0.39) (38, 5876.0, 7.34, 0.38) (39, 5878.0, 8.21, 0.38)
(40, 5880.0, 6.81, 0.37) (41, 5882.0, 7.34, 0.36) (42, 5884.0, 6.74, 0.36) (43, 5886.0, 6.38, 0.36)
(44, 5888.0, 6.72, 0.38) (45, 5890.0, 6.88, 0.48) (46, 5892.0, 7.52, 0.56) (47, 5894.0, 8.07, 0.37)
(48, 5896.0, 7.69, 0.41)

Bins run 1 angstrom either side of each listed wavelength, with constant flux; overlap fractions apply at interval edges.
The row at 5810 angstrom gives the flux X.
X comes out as 7.97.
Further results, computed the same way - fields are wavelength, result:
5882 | 7.34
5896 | 7.69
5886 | 6.38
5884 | 6.74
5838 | 7.36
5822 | 7.48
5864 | 7.05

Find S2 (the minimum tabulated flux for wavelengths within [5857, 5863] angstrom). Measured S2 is 7.12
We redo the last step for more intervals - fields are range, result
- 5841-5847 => 7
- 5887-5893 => 6.72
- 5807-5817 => 6.91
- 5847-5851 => 7.31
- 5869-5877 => 7.11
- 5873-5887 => 6.38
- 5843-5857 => 6.24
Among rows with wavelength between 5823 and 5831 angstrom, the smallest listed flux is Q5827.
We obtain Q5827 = 7.04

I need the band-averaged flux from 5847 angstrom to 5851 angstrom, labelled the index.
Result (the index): 7.58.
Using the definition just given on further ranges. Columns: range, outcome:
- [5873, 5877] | 7.31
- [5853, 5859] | 7.06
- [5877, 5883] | 7.45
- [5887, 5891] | 6.8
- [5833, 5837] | 7.48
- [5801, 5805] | 7.82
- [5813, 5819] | 7.02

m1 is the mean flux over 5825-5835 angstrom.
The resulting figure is 7.72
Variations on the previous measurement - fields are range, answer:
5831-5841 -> 7.41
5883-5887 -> 6.56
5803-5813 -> 7.82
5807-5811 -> 7.44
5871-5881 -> 7.39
